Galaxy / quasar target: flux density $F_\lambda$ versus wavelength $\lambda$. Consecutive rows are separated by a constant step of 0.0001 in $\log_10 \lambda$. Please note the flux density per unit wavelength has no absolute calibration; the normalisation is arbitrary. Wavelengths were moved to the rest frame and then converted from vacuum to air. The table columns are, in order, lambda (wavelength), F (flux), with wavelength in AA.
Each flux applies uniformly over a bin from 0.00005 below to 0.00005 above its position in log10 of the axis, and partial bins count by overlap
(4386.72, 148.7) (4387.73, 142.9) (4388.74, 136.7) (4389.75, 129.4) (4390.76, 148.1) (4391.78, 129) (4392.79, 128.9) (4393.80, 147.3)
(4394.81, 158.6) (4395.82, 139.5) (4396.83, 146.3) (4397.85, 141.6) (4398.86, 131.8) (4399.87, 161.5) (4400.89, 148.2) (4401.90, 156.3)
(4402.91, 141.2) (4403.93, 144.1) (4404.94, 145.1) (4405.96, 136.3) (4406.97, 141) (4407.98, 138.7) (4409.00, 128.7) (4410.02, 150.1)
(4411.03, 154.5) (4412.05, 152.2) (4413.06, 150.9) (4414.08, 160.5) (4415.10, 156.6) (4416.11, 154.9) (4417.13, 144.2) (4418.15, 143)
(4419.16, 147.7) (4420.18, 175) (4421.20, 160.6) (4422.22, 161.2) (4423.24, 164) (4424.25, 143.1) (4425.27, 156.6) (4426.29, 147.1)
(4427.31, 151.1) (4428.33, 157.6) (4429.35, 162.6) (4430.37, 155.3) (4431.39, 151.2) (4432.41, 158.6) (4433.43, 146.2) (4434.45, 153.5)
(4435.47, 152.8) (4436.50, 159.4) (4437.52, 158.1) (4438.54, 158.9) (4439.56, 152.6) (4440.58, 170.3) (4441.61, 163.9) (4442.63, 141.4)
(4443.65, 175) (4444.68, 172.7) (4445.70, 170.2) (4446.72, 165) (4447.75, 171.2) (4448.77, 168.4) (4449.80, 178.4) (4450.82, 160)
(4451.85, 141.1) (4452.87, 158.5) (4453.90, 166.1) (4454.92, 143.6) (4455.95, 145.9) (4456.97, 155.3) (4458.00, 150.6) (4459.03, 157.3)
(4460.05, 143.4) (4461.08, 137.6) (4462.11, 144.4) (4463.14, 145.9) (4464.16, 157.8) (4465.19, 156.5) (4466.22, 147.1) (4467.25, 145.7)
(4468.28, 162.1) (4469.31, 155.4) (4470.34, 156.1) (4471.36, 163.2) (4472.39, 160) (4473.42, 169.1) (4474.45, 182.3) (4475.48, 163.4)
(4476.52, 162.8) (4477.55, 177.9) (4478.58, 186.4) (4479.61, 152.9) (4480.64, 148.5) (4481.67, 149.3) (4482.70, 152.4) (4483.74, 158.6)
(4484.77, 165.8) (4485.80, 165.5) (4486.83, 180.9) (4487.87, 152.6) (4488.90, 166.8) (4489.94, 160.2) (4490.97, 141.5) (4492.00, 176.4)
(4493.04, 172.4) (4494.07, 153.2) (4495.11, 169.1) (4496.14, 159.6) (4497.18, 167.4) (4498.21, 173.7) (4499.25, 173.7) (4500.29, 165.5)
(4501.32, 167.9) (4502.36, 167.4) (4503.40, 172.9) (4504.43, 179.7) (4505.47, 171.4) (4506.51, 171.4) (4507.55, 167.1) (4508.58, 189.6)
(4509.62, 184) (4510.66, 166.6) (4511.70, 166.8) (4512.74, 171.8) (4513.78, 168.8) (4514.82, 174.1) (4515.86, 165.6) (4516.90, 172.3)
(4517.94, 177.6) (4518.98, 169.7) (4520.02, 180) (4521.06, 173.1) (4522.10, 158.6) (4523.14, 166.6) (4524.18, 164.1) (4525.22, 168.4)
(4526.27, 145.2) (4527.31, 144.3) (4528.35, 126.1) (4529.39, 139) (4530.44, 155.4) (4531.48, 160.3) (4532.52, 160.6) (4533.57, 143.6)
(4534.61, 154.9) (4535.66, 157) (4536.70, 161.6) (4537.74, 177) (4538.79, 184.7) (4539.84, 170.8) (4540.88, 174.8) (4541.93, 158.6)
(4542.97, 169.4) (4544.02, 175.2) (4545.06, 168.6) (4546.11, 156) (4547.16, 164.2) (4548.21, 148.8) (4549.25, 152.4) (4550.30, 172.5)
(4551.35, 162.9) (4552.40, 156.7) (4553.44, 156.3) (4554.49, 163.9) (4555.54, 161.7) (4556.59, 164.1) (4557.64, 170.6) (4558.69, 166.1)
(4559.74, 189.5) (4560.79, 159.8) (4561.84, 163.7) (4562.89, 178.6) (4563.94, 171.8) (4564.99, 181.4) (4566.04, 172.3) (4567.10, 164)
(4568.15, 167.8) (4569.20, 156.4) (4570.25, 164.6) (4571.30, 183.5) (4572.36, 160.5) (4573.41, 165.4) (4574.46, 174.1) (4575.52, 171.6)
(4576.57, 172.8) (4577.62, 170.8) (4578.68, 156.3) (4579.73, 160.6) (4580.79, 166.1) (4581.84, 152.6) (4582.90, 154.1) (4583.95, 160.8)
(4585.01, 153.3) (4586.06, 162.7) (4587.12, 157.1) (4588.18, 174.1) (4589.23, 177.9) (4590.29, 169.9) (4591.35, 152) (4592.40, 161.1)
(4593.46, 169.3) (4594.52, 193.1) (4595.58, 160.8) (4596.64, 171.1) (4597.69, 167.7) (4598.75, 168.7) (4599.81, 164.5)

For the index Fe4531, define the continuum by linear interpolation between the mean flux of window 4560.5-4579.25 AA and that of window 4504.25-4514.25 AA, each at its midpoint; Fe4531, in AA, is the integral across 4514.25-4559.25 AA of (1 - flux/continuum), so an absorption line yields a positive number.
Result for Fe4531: 2.3 AA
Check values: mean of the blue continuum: 173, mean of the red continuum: 169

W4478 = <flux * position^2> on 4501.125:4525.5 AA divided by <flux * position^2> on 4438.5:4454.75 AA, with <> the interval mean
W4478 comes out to 1.08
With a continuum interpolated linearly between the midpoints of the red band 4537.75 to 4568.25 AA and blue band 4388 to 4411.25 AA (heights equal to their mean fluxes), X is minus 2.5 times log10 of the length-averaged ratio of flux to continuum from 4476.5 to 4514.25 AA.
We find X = -0.06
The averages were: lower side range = 143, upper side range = 167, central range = 167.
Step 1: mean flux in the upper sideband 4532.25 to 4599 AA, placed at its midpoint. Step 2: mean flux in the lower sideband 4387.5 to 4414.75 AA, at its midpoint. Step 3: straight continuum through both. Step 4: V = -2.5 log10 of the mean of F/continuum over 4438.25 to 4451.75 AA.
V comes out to -0.10 mag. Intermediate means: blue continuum 144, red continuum 166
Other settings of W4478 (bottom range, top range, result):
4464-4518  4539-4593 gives 1.03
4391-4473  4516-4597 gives 1.14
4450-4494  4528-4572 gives 1.07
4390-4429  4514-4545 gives 1.16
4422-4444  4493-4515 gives 1.13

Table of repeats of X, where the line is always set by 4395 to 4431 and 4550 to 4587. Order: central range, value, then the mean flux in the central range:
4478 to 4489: -0.03 mag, 162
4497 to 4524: -0.08 mag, 172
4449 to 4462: 0.01 mag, 153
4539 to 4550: -0.01 mag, 165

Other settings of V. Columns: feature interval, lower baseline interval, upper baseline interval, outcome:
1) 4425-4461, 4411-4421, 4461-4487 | -0.005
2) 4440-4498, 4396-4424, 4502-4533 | -0.012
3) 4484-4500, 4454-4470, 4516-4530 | -0.066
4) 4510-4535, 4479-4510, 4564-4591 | 0.029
